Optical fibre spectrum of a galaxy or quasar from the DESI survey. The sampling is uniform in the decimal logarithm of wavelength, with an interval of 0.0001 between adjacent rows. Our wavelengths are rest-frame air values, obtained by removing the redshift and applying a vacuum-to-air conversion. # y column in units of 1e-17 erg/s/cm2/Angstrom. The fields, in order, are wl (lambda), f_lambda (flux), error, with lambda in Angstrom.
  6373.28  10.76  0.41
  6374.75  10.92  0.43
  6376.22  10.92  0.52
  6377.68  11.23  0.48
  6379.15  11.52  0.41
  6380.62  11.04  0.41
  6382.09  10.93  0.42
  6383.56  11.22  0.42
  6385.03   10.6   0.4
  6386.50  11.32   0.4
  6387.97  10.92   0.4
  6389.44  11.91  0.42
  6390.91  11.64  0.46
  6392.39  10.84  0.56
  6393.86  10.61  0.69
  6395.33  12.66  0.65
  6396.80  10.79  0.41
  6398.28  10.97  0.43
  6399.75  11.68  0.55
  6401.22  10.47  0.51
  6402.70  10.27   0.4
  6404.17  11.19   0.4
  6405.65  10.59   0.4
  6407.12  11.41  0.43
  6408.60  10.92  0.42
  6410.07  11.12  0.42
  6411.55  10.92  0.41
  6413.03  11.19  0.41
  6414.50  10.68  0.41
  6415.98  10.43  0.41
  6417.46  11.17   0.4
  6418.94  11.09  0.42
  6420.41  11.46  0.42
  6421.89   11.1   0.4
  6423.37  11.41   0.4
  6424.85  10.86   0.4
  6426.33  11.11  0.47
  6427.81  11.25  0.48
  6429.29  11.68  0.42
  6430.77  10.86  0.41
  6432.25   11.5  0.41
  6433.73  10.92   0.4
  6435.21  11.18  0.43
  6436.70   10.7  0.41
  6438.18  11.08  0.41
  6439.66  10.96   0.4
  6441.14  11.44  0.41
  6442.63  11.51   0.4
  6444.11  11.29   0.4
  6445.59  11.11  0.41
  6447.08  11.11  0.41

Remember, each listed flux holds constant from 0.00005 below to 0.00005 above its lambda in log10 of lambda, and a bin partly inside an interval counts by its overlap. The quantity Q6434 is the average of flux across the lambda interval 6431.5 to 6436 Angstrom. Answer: 11.2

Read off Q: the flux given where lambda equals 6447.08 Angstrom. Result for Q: 11.11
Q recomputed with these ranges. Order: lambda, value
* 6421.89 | 11.1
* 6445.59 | 11.11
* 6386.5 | 11.32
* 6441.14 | 11.44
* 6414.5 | 10.68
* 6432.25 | 11.5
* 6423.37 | 11.41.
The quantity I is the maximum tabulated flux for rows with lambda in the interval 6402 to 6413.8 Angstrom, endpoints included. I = 11.41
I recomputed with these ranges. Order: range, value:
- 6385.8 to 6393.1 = 11.91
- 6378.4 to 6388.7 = 11.52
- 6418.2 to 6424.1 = 11.46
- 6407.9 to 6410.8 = 11.12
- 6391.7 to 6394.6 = 10.84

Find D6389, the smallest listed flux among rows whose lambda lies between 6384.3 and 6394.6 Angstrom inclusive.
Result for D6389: 10.6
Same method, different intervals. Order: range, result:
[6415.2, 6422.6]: 10.43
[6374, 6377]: 10.92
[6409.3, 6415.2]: 10.68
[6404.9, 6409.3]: 10.59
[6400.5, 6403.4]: 10.27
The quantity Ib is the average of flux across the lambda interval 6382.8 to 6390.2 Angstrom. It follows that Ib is 11.2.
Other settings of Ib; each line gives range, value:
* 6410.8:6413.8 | 11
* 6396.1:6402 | 11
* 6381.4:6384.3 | 11.1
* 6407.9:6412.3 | 11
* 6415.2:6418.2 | 10.8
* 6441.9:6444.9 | 11.4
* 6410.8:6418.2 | 10.9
